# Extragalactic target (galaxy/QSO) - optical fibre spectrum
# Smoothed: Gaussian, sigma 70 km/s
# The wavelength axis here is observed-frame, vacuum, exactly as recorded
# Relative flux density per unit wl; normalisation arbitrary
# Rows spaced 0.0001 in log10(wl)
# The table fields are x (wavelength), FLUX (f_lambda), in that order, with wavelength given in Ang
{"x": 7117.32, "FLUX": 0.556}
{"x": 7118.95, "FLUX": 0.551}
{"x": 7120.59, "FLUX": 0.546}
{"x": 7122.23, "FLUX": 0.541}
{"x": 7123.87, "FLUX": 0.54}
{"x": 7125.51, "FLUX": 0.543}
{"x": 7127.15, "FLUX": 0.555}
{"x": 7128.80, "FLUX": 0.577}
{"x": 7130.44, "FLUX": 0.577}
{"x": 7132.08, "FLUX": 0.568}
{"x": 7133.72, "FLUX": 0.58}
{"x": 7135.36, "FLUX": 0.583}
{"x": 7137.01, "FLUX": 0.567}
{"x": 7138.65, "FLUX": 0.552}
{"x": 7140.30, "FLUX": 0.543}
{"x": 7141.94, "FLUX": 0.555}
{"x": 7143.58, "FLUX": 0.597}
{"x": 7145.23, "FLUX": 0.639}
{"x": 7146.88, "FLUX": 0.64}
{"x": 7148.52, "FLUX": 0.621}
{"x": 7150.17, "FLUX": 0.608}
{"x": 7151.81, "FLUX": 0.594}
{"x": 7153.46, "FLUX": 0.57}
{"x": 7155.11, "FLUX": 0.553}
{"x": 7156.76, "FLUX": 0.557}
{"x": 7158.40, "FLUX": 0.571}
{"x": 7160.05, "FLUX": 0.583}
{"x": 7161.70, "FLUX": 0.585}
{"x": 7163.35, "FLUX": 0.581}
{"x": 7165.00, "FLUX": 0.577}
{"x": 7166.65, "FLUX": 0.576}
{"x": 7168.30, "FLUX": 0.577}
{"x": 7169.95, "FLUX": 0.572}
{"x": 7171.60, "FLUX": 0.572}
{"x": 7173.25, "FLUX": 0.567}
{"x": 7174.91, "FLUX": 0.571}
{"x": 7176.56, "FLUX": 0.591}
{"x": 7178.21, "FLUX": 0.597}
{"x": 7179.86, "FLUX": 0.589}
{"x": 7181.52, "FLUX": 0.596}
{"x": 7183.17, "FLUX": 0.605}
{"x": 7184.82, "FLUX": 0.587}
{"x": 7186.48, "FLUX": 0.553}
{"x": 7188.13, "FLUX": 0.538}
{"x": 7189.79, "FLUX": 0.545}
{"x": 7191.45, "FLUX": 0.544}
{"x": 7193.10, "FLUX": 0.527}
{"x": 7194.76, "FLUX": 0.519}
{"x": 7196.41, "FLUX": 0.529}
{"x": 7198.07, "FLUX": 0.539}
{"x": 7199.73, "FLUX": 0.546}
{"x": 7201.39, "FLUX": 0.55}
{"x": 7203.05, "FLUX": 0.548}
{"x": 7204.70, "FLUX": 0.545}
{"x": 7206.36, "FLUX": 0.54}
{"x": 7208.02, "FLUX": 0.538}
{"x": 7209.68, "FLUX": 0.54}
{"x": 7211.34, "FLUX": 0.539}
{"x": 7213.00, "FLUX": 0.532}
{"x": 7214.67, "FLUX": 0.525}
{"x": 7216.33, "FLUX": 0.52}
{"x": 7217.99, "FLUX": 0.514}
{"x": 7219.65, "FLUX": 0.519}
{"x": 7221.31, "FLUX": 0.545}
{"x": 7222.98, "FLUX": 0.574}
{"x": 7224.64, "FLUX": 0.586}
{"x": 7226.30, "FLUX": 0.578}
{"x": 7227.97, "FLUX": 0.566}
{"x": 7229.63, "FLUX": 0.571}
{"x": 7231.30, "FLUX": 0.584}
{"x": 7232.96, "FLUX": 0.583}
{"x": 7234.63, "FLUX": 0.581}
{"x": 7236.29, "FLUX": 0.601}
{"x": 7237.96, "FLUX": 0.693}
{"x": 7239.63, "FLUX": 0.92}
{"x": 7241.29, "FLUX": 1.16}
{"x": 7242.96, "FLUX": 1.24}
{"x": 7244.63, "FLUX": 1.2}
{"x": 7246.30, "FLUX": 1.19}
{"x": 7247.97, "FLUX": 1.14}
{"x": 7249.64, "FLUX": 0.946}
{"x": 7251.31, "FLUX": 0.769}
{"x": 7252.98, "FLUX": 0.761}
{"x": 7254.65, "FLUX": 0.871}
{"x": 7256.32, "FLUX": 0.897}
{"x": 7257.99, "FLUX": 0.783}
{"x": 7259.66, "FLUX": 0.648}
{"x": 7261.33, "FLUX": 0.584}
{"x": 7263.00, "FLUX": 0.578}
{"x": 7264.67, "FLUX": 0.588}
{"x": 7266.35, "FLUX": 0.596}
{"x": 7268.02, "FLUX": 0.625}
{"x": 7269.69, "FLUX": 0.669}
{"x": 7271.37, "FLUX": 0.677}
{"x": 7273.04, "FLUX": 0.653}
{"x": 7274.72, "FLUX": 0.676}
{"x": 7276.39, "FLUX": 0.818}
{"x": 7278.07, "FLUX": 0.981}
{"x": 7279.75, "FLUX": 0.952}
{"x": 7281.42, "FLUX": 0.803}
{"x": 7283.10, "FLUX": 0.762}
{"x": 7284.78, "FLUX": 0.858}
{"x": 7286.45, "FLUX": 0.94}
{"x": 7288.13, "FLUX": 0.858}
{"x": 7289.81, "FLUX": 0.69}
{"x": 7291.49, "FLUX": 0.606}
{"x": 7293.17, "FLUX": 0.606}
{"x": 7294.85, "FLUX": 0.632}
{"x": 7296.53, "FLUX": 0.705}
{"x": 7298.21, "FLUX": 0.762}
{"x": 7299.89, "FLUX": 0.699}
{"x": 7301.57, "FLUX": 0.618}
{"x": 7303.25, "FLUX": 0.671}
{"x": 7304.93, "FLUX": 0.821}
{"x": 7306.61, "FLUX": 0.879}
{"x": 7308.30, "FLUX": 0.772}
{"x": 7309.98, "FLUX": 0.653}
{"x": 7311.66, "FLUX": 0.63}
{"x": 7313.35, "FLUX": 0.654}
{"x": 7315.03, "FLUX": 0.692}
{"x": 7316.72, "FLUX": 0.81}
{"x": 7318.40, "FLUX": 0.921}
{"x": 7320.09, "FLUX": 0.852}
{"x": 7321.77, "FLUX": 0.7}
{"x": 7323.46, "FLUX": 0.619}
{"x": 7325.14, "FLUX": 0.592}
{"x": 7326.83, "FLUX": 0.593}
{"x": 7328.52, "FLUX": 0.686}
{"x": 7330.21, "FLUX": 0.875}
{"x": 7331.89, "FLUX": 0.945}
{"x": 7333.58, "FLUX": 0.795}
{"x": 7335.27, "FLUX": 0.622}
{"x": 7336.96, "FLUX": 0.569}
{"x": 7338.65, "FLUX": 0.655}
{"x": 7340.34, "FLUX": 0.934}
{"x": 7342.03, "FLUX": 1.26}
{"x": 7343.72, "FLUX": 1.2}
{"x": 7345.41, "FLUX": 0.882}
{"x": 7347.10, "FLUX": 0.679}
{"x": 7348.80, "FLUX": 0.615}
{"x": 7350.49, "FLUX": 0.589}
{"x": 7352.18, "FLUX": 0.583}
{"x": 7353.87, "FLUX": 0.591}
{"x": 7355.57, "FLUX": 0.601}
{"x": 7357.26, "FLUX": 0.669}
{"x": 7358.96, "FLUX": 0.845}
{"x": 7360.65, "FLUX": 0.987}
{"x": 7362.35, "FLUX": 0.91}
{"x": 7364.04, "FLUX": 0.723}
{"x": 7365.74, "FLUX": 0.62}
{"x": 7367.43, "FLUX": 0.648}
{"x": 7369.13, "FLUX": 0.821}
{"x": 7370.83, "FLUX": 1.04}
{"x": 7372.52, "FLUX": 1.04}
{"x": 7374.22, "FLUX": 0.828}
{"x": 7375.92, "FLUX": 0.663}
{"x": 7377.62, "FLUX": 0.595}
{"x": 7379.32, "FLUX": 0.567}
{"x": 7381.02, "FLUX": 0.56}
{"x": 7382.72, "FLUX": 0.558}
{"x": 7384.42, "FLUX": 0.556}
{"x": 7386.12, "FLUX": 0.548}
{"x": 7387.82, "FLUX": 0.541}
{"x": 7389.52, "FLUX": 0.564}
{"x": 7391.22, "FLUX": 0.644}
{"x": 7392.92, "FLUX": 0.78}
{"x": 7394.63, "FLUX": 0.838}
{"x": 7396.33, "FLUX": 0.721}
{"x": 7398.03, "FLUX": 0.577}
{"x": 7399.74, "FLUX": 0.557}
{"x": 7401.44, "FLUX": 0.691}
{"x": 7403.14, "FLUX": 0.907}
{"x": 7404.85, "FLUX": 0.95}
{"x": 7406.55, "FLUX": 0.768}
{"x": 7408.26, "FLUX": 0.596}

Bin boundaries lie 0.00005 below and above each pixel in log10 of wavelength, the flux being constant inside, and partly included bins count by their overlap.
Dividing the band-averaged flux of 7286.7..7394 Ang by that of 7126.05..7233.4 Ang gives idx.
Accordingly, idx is 1.29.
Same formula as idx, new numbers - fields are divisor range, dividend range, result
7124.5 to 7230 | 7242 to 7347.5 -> 1.39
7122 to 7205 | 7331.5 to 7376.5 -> 1.38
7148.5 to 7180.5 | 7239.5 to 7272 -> 1.45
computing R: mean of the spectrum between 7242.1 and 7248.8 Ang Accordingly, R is 1.19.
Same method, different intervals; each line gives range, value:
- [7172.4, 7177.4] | 0.576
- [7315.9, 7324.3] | 0.781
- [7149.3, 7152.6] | 0.602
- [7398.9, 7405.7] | 0.777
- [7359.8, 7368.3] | 0.778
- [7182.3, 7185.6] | 0.598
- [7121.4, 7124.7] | 0.541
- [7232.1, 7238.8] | 0.615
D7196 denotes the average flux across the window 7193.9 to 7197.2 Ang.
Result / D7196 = 0.524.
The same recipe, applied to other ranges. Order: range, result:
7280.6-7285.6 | 0.807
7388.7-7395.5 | 0.707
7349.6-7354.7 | 0.589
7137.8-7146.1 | 0.577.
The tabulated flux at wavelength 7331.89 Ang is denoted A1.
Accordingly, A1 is 0.945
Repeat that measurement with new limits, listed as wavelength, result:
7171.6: 0.572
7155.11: 0.553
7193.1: 0.527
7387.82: 0.541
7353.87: 0.591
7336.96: 0.569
